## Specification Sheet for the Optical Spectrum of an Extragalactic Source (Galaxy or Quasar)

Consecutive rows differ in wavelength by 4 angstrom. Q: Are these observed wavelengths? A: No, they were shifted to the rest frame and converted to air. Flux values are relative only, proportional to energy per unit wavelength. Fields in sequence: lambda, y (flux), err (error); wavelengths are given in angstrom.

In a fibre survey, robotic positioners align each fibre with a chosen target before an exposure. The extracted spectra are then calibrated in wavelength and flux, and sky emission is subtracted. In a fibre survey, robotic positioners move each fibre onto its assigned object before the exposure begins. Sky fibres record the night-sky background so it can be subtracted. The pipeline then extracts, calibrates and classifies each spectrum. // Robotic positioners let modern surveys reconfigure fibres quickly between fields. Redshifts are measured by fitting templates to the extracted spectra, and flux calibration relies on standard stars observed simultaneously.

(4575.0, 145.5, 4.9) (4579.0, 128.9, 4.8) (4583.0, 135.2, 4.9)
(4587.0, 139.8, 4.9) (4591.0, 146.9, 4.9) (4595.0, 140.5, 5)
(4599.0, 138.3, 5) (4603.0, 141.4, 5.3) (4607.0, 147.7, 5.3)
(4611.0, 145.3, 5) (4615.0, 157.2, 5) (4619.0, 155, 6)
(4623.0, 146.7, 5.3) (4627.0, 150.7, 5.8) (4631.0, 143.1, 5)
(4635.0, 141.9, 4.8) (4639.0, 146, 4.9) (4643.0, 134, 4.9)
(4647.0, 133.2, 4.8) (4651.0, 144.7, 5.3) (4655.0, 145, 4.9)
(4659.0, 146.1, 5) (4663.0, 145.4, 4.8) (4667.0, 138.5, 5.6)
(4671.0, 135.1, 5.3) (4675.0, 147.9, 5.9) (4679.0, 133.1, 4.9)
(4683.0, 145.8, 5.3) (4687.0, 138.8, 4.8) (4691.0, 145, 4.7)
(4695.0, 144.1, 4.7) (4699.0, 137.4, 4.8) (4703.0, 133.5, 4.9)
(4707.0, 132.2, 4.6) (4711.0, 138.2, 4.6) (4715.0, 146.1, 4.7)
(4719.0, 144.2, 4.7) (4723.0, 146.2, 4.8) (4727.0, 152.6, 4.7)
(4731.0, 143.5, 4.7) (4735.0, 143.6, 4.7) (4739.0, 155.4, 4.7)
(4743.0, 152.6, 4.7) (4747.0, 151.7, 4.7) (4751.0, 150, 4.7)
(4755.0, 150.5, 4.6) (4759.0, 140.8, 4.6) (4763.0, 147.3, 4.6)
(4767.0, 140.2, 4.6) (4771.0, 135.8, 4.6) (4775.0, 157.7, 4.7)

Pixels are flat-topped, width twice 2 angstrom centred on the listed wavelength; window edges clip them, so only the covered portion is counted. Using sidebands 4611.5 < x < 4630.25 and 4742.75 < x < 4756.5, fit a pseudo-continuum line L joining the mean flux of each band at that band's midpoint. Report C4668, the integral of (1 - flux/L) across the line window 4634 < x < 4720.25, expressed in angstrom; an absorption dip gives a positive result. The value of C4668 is 6.0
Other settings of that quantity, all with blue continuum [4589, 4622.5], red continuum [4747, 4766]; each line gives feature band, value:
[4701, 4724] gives 1.13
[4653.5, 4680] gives 0.90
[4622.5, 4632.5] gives -0.03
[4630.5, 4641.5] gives 0.25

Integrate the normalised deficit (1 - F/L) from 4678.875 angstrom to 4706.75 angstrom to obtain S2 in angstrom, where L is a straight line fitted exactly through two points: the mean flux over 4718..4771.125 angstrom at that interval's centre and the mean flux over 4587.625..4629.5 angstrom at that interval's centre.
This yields 1.4 angstrom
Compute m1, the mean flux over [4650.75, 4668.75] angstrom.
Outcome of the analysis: 144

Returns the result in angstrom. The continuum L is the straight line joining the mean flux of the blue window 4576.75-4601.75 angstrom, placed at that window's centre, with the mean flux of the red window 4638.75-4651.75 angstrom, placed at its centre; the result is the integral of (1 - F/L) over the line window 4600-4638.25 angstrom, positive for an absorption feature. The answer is -2.5 angstrom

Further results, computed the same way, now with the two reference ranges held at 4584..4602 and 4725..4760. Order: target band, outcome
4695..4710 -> 1.1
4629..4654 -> 0.5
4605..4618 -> -0.8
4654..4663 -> -0.1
